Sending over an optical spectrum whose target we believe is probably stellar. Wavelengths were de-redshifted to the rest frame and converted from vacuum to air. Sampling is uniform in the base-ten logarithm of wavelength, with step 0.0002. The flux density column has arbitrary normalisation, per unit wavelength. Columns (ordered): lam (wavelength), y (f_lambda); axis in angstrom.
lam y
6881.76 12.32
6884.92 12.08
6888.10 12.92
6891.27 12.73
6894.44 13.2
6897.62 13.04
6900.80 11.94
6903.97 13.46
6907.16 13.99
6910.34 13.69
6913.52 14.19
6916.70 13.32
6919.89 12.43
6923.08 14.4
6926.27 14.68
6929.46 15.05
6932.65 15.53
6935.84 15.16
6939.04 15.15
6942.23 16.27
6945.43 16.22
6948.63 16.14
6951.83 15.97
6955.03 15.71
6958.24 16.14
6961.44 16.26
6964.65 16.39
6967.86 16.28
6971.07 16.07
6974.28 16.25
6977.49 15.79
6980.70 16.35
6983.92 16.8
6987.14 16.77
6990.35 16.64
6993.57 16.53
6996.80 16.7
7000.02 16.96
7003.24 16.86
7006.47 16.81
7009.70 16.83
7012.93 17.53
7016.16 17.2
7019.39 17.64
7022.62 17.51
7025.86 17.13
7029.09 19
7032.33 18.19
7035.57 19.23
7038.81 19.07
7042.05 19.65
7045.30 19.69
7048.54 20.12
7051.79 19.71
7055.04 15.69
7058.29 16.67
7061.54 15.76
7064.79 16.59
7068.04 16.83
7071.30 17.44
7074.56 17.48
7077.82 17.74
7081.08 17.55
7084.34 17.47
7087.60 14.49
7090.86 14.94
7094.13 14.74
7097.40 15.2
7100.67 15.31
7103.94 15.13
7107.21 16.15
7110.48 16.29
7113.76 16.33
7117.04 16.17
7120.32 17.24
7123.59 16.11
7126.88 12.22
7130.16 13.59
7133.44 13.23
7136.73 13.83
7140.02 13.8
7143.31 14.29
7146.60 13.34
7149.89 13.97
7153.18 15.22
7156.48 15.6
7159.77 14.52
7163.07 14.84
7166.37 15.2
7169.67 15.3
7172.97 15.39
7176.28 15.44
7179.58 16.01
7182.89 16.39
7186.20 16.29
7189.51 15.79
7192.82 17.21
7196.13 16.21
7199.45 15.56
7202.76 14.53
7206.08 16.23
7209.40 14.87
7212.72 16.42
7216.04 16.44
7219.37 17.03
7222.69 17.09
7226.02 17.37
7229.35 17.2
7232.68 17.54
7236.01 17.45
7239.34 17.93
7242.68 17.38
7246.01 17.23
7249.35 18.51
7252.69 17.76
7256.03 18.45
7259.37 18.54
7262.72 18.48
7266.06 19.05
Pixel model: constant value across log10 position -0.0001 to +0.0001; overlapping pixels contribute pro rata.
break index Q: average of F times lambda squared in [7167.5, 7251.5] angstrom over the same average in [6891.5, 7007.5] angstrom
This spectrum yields 1.16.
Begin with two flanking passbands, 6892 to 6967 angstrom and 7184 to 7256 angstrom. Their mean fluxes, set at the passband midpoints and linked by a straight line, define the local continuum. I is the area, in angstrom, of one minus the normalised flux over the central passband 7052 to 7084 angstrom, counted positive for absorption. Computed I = -2.7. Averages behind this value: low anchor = 14.7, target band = 17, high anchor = 16.8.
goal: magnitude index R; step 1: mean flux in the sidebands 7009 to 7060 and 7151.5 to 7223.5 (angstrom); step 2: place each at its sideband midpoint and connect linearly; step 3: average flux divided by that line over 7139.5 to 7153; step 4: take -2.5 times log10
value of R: 0.17 mag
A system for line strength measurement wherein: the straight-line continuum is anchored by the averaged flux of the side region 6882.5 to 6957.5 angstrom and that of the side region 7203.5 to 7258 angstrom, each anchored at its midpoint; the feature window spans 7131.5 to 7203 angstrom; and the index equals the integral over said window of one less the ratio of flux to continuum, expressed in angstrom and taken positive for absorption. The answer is 6.3 angstrom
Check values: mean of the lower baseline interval 14.2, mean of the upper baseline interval 17.1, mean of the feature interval 15.1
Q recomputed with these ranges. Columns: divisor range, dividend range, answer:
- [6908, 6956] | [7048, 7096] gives 1.17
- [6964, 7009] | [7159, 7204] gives 1.00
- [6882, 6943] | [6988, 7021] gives 1.26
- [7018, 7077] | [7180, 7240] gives 0.96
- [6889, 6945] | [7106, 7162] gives 1.12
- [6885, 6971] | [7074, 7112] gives 1.15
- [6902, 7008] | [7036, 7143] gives 1.09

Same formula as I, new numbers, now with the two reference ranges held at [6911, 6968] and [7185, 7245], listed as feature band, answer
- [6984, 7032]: -4.88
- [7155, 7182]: 1.74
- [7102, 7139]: 2.37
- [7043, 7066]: -2.93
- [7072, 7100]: -0.44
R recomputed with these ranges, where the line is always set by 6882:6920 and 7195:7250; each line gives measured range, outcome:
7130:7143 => 0.15 mag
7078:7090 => -0.10 mag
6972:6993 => -0.17 mag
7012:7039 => -0.24 mag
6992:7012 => -0.18 mag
